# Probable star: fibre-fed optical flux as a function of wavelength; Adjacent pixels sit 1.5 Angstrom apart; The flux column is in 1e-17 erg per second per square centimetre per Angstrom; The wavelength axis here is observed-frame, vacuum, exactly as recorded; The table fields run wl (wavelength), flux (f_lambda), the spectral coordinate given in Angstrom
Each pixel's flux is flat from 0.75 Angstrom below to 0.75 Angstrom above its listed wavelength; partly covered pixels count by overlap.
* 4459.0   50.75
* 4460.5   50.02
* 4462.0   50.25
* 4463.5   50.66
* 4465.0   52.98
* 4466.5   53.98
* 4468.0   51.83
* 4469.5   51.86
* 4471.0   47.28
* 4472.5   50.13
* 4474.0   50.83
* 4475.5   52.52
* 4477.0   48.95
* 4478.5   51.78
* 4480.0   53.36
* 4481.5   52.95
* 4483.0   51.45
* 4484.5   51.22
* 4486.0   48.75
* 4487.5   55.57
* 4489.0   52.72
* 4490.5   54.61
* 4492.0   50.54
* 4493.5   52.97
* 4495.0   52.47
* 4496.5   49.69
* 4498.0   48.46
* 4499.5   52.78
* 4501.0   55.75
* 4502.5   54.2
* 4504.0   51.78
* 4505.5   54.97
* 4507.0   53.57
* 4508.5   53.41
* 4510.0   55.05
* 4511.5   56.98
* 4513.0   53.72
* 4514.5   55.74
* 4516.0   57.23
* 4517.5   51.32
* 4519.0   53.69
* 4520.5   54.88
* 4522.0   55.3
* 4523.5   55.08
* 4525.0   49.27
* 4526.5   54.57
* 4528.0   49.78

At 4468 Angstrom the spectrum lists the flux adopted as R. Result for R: 51.83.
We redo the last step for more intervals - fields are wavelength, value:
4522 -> 55.3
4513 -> 53.72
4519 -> 53.69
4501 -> 55.75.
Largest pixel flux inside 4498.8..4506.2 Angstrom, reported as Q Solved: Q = 55.75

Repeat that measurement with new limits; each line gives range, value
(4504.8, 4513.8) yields 56.98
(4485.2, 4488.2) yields 55.57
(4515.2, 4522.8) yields 57.23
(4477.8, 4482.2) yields 53.36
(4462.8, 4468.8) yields 53.98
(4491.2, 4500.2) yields 52.97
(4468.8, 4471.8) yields 51.86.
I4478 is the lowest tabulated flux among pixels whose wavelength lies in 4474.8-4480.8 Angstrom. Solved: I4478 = 48.95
